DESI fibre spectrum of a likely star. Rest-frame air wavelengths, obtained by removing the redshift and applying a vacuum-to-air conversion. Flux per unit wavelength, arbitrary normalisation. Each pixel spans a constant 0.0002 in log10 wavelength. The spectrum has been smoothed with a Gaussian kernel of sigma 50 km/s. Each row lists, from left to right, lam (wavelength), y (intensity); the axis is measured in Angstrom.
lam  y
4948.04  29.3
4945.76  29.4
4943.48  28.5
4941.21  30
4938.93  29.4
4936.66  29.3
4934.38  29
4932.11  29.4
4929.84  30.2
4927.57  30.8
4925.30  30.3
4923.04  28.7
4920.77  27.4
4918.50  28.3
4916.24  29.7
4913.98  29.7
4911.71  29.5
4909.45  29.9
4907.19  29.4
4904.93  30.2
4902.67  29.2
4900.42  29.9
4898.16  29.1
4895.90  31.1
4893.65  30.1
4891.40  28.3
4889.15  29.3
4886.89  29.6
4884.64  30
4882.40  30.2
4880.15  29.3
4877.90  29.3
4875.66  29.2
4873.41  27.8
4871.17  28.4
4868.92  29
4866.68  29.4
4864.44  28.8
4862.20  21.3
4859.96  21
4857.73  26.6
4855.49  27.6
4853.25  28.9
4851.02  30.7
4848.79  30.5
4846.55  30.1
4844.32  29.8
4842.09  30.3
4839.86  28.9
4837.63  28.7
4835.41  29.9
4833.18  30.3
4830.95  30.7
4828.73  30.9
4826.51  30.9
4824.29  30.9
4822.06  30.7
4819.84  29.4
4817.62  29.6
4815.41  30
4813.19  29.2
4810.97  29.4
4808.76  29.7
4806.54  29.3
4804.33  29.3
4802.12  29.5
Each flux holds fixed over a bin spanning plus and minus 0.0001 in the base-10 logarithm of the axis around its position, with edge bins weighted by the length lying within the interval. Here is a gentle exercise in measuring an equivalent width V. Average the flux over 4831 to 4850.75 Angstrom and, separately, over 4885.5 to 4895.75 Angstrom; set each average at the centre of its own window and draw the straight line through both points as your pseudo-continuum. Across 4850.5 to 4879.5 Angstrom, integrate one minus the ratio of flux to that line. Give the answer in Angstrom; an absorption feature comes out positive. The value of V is 2.1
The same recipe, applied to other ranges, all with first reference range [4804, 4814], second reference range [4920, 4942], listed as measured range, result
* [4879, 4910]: -0.25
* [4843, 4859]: 0.17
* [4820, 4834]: -0.60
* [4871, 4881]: 0.21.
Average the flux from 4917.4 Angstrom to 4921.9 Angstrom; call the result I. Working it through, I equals 27.8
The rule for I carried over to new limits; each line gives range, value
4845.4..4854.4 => 30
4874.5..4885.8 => 29.6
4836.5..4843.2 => 29.3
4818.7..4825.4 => 30.3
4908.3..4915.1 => 29.7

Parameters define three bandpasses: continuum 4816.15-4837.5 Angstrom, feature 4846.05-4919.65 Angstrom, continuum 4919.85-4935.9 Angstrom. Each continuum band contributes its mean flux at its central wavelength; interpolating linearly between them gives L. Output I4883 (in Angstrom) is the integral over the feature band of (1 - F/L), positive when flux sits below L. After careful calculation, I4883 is 2.4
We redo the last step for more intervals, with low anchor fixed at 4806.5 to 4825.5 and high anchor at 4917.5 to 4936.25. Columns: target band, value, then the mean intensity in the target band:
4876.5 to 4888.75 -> -0.1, 29.6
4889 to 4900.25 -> -0.1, 29.6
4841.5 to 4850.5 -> -0.2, 30.2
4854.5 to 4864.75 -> 1.7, 24.7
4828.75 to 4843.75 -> -0.1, 29.9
